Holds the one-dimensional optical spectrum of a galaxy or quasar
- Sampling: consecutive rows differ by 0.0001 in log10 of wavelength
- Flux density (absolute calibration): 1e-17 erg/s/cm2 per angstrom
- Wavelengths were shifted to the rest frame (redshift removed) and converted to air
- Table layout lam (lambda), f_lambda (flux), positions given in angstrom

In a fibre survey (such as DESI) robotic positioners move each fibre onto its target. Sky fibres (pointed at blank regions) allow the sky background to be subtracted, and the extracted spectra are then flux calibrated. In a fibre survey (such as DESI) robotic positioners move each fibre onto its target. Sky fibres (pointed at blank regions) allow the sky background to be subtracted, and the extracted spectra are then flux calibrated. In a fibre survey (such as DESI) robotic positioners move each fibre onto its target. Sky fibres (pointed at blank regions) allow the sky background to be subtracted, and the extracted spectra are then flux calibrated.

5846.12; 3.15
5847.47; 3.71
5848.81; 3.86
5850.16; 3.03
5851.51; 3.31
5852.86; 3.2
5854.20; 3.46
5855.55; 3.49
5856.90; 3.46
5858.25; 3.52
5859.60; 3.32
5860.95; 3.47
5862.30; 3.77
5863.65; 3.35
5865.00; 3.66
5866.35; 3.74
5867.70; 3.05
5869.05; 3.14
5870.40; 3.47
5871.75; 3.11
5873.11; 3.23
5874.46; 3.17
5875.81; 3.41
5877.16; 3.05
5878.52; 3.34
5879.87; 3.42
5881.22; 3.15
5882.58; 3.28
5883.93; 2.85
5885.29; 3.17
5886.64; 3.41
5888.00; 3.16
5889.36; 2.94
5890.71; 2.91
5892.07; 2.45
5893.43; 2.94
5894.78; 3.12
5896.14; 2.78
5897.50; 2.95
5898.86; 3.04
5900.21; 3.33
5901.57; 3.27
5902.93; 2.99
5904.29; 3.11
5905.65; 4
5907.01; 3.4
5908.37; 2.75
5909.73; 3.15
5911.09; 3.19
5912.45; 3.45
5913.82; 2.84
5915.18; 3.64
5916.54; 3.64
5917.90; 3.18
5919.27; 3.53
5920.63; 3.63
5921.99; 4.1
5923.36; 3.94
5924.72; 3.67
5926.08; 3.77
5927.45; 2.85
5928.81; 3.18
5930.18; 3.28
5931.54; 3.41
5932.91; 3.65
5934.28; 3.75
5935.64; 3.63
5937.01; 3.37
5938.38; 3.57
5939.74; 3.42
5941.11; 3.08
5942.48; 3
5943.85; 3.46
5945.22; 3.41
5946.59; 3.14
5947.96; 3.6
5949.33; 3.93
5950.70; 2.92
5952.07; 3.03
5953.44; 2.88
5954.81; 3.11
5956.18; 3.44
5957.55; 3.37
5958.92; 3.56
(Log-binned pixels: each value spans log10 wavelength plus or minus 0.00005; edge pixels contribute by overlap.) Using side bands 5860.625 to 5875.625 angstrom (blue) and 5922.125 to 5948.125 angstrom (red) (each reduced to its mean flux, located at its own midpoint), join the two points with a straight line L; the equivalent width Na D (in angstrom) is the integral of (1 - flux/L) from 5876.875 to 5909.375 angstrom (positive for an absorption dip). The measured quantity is 2.7 angstrom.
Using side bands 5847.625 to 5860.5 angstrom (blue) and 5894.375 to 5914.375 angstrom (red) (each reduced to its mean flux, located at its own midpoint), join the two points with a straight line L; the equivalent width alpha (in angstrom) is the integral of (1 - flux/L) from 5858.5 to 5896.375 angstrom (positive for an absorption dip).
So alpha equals 1.0 angstrom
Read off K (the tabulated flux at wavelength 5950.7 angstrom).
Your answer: 2.92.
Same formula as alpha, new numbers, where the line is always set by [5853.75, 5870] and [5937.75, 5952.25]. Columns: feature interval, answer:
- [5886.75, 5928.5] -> 1.55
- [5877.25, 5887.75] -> 0.63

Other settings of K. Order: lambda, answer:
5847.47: 3.71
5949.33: 3.93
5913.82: 2.84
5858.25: 3.52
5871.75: 3.11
